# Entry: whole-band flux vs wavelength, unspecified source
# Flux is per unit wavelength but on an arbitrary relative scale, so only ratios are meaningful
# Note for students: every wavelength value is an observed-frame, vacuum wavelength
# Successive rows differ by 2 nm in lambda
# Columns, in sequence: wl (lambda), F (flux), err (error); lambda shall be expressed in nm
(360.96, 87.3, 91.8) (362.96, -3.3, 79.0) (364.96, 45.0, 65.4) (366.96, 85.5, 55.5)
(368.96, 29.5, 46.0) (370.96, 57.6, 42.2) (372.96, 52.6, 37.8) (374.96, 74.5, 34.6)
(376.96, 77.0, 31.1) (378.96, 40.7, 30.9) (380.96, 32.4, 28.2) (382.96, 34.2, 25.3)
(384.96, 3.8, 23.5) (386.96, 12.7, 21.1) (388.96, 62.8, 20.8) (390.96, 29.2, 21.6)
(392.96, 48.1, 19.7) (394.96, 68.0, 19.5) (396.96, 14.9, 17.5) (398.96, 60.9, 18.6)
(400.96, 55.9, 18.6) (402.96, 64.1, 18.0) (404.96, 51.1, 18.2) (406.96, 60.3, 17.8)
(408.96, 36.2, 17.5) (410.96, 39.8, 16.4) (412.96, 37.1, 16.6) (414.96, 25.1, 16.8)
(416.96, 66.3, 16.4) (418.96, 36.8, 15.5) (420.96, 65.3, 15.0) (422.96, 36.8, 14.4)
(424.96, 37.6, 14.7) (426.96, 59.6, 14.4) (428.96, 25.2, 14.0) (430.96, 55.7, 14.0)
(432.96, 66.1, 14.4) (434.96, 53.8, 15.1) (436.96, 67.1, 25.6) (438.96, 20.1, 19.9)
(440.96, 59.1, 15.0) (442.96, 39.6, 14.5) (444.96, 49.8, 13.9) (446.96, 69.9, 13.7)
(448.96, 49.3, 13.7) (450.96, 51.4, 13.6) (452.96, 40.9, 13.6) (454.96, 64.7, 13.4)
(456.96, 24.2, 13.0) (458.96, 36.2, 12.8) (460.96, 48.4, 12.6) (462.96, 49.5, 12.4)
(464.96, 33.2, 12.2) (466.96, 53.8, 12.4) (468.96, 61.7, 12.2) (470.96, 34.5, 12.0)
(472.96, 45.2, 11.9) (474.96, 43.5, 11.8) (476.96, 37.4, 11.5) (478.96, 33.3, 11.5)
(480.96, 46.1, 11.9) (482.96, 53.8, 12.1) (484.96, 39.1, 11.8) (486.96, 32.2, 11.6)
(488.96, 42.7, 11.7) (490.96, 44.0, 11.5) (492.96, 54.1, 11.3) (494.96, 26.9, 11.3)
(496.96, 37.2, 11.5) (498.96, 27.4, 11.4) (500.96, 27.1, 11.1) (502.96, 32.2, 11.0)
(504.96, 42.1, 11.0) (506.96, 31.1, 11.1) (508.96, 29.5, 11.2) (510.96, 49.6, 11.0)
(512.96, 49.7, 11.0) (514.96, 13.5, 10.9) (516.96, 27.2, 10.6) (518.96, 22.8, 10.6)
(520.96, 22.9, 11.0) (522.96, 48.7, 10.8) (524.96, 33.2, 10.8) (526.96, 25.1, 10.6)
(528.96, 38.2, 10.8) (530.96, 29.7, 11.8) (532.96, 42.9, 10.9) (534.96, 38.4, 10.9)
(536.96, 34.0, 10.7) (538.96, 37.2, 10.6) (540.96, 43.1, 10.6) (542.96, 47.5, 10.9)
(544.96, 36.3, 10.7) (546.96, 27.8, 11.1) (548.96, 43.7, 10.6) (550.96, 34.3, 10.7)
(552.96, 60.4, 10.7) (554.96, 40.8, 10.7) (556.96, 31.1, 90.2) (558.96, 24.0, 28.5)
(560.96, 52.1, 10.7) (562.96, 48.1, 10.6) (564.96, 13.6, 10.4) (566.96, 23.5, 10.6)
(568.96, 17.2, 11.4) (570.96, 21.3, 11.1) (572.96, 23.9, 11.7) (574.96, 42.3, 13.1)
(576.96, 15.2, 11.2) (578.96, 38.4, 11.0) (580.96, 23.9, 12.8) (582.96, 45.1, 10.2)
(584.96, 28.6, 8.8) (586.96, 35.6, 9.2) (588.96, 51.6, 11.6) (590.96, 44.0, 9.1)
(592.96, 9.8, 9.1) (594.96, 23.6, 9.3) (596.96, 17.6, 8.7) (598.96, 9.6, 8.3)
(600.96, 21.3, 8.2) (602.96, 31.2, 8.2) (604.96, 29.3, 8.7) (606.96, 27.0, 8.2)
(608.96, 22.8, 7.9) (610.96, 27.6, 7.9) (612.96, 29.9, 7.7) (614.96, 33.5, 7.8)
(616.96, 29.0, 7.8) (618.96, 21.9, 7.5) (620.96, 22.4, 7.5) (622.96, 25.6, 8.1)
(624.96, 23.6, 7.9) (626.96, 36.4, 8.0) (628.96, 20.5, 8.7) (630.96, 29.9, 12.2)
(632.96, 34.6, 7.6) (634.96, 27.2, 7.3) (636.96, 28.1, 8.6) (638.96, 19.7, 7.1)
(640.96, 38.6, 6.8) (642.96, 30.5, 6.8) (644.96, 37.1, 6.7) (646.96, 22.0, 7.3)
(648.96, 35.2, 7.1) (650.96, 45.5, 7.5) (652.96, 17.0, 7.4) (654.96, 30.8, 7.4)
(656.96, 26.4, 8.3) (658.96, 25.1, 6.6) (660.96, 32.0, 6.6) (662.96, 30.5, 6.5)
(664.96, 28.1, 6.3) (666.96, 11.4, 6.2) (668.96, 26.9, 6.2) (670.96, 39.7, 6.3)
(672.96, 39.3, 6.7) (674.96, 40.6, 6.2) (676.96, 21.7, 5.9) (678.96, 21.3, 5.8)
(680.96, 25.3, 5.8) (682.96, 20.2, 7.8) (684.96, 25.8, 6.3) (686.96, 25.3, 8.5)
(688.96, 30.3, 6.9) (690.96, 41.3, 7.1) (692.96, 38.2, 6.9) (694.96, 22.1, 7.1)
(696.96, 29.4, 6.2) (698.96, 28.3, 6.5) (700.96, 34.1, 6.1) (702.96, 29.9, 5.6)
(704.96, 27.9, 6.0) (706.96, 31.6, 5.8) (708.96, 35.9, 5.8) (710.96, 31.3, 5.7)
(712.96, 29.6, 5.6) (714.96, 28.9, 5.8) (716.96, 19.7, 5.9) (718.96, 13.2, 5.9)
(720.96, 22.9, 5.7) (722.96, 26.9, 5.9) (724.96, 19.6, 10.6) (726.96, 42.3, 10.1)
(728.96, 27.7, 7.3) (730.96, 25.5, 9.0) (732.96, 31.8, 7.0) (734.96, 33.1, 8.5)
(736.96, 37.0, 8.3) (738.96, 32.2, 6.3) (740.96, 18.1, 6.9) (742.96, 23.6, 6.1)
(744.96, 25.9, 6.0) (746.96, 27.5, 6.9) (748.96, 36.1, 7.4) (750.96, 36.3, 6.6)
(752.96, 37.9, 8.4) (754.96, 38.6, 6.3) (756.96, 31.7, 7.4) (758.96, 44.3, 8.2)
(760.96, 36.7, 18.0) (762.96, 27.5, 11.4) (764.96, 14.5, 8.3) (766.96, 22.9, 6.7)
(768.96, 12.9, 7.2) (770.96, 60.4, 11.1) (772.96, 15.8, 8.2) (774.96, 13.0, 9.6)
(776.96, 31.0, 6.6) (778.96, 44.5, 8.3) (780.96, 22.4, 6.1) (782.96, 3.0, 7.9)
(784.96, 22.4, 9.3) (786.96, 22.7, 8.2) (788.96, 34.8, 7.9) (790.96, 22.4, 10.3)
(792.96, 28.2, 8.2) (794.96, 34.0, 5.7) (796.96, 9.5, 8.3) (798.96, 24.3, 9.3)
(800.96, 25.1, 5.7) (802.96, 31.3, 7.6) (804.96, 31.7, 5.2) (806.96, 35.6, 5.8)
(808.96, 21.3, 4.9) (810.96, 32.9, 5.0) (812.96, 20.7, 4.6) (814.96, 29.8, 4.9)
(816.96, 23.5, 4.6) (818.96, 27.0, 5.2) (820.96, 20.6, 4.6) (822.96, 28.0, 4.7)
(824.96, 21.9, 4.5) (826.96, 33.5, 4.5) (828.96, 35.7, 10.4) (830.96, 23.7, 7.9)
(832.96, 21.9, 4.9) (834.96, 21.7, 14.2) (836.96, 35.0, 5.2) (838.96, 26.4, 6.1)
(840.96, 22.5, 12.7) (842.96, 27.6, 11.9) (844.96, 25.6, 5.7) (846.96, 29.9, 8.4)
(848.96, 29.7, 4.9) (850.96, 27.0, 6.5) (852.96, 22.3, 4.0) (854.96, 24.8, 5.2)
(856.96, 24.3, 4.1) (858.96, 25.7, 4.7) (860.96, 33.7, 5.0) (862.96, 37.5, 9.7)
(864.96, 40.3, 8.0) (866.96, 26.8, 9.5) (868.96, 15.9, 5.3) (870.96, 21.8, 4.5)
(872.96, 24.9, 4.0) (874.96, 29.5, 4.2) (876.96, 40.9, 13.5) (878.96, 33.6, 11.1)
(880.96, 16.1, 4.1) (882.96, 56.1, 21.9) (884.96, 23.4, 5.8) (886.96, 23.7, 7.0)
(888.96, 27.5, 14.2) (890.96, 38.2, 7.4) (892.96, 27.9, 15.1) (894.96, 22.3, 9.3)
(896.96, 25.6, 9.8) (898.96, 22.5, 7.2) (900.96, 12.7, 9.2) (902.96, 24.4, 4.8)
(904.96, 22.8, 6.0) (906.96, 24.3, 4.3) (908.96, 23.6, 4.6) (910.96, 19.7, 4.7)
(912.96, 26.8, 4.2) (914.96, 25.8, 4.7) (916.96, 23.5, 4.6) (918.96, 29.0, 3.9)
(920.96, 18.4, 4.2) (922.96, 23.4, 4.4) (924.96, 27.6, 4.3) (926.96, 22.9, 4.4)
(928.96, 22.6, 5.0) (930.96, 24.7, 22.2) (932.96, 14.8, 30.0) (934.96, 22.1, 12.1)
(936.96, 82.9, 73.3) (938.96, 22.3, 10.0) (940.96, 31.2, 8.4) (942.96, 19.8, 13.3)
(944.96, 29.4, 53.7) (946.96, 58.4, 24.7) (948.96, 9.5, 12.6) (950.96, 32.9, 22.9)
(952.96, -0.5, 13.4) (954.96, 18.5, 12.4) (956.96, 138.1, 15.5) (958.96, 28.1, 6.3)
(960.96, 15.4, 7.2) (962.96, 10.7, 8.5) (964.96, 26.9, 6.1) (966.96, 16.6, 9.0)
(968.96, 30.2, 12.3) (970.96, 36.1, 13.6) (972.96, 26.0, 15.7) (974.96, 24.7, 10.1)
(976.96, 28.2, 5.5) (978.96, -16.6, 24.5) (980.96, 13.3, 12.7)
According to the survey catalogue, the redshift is 1.566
